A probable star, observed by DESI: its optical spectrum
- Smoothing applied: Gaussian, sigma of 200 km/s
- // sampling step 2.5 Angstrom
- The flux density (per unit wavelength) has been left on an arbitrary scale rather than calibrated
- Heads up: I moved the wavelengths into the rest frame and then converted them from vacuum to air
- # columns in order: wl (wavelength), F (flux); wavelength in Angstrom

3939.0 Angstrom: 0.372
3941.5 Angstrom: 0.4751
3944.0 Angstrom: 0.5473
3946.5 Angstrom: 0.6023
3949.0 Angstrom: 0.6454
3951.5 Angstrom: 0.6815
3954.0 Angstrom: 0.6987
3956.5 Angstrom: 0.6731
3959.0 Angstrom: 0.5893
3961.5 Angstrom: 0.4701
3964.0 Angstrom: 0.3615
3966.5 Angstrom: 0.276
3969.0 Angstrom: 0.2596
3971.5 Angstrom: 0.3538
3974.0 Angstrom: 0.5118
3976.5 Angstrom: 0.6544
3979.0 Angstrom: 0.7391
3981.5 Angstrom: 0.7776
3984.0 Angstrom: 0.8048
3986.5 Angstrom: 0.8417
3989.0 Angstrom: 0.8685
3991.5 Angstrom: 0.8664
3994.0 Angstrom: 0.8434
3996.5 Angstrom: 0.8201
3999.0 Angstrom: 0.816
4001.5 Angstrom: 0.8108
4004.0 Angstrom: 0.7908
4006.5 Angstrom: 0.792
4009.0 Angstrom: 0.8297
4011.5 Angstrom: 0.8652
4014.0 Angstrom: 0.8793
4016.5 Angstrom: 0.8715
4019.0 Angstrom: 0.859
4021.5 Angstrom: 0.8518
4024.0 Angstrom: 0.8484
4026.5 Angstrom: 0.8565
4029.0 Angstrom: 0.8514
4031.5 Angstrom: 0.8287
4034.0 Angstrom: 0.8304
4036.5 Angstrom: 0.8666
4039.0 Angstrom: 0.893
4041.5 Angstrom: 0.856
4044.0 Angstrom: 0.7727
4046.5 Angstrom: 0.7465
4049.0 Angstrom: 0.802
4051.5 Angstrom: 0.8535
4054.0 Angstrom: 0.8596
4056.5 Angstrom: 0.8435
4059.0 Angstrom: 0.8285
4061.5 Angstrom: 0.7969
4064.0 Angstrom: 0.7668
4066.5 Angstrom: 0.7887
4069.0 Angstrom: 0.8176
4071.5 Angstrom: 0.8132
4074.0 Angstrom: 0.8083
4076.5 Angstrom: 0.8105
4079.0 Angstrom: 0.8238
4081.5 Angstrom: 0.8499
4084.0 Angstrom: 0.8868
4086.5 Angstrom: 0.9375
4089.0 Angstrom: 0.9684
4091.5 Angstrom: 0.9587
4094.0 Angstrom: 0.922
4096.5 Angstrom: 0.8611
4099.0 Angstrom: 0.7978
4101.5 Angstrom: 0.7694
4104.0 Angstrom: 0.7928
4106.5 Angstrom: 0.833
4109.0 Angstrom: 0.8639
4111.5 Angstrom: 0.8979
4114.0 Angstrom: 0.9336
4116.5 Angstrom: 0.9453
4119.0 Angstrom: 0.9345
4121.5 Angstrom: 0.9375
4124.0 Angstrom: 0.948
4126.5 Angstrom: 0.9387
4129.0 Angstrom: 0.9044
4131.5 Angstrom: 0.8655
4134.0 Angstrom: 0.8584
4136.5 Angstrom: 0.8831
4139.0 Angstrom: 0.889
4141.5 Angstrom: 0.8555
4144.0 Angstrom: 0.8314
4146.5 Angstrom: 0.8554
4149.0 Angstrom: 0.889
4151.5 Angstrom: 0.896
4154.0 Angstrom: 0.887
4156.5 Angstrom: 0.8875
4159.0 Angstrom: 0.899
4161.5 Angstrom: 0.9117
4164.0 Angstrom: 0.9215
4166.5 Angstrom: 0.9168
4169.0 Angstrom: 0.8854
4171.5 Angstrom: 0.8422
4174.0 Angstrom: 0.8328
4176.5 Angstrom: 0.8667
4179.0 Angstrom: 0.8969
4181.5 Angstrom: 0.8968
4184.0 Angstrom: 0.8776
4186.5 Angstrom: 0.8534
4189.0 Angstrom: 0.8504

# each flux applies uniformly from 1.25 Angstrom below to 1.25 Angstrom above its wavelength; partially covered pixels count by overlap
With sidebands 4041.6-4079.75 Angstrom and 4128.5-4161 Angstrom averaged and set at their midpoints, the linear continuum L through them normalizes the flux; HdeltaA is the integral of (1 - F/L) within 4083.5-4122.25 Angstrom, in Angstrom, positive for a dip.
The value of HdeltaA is -2.1 Angstrom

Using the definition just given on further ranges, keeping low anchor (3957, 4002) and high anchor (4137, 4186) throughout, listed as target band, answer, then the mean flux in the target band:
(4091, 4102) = -0.9 Angstrom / 0.861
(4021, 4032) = -2.2 Angstrom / 0.848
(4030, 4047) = -2.6 Angstrom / 0.832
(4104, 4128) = -2.5 Angstrom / 0.908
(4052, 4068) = -1.4 Angstrom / 0.816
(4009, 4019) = -2.5 Angstrom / 0.865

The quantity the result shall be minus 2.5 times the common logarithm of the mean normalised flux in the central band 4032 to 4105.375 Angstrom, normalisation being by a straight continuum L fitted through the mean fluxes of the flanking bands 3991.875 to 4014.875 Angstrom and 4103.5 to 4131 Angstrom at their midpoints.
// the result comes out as 0.04 mag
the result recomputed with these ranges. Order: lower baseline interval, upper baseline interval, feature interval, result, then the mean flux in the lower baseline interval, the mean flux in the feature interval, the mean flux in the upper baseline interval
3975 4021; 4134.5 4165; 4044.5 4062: 0.031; 0.817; 0.818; 0.883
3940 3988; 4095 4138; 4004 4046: -0.206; 0.577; 0.844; 0.881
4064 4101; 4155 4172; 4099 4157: -0.002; 0.855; 0.881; 0.897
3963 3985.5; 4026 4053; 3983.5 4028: -0.243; 0.532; 0.84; 0.832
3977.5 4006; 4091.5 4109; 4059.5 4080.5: 0.038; 0.814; 0.805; 0.841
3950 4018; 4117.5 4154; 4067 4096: -0.062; 0.695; 0.87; 0.892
